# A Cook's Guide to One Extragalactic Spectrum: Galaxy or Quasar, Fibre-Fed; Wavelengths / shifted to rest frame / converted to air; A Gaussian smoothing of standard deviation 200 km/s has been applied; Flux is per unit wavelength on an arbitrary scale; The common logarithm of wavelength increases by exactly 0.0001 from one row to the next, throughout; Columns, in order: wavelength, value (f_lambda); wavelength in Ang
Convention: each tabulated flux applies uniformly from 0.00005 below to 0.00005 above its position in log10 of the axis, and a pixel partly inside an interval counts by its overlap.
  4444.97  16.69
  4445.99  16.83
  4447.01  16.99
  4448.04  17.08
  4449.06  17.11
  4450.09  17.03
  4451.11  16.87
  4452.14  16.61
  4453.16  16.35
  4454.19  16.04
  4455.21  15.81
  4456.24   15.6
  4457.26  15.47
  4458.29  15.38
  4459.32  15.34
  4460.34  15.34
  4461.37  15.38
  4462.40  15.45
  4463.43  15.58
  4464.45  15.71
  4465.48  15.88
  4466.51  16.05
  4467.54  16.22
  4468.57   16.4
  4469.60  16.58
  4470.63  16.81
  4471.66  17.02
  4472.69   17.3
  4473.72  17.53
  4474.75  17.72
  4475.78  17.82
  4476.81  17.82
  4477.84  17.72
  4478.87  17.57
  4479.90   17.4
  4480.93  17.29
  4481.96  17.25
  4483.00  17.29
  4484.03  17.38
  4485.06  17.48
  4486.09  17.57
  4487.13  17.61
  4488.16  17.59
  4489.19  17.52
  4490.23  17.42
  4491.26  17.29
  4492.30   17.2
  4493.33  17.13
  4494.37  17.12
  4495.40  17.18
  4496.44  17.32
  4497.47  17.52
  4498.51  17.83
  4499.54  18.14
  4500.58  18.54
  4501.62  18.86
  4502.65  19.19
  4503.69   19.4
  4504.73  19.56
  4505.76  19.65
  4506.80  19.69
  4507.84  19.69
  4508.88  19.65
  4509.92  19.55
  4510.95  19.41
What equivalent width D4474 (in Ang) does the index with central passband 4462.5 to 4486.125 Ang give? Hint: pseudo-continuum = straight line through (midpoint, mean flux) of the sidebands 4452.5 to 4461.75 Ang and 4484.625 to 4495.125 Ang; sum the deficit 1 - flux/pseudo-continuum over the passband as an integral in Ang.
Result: -0.6 Ang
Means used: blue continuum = 15.7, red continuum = 17.4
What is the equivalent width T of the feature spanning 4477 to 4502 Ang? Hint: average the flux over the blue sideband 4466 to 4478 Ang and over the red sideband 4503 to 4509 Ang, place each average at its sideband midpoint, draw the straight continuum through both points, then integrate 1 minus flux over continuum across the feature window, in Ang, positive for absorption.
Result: 1.1 Ang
